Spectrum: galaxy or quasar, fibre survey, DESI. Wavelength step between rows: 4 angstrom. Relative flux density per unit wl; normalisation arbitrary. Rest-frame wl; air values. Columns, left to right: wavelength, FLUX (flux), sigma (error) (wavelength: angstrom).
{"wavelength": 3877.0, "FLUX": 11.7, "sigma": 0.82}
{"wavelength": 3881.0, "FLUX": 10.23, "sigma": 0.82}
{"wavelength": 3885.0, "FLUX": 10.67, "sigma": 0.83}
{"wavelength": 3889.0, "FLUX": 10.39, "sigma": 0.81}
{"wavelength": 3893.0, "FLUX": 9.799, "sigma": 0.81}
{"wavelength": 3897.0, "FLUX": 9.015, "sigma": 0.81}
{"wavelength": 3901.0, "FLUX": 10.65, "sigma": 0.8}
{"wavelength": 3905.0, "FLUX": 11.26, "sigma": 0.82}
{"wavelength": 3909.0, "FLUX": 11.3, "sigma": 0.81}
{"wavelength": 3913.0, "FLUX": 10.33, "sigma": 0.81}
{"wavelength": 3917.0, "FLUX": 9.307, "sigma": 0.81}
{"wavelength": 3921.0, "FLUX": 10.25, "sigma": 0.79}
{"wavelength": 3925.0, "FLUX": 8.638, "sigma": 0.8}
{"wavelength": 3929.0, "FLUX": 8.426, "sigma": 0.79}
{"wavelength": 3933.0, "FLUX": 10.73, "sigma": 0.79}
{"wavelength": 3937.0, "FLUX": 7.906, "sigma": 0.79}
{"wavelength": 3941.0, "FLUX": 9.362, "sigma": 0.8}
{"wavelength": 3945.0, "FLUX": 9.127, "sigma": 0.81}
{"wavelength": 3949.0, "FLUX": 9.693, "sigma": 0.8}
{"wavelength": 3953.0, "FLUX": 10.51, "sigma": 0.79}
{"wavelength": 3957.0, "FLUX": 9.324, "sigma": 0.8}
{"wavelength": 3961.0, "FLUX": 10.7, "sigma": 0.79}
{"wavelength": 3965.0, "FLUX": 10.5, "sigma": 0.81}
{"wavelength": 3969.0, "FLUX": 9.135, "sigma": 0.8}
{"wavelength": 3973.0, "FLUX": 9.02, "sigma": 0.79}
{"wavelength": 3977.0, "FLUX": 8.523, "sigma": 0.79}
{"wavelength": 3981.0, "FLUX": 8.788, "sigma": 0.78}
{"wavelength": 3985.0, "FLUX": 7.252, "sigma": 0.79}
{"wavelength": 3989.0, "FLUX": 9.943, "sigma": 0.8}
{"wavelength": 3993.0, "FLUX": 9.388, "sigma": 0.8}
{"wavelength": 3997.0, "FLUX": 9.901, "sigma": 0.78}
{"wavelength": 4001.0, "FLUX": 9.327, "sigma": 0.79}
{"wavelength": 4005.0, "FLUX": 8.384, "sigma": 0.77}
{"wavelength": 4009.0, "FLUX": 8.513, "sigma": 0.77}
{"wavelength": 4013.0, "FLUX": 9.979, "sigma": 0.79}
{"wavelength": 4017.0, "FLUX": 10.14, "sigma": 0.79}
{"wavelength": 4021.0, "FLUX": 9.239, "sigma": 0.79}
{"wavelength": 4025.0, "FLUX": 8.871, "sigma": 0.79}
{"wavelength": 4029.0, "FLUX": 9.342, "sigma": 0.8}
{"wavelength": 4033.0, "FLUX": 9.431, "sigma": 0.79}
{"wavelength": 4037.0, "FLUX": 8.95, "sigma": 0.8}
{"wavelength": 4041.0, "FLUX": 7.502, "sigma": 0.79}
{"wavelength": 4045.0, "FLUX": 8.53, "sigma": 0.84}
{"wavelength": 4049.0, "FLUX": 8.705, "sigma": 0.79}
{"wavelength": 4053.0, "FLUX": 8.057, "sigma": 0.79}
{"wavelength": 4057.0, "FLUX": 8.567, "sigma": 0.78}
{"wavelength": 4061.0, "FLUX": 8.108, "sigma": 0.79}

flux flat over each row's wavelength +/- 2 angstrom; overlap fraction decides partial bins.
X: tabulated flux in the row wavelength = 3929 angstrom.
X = 8.426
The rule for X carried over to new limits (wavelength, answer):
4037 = 8.95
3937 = 7.906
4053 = 8.057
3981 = 8.788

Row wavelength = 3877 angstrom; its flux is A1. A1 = 11.7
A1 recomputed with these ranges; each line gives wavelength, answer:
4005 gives 8.384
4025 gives 8.871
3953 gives 10.51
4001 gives 9.327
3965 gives 10.5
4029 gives 9.342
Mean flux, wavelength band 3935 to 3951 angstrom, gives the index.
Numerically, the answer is 9.02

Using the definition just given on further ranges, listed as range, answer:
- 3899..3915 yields 10.9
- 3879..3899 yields 10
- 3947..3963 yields 10.1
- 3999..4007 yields 8.86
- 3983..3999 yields 9.12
